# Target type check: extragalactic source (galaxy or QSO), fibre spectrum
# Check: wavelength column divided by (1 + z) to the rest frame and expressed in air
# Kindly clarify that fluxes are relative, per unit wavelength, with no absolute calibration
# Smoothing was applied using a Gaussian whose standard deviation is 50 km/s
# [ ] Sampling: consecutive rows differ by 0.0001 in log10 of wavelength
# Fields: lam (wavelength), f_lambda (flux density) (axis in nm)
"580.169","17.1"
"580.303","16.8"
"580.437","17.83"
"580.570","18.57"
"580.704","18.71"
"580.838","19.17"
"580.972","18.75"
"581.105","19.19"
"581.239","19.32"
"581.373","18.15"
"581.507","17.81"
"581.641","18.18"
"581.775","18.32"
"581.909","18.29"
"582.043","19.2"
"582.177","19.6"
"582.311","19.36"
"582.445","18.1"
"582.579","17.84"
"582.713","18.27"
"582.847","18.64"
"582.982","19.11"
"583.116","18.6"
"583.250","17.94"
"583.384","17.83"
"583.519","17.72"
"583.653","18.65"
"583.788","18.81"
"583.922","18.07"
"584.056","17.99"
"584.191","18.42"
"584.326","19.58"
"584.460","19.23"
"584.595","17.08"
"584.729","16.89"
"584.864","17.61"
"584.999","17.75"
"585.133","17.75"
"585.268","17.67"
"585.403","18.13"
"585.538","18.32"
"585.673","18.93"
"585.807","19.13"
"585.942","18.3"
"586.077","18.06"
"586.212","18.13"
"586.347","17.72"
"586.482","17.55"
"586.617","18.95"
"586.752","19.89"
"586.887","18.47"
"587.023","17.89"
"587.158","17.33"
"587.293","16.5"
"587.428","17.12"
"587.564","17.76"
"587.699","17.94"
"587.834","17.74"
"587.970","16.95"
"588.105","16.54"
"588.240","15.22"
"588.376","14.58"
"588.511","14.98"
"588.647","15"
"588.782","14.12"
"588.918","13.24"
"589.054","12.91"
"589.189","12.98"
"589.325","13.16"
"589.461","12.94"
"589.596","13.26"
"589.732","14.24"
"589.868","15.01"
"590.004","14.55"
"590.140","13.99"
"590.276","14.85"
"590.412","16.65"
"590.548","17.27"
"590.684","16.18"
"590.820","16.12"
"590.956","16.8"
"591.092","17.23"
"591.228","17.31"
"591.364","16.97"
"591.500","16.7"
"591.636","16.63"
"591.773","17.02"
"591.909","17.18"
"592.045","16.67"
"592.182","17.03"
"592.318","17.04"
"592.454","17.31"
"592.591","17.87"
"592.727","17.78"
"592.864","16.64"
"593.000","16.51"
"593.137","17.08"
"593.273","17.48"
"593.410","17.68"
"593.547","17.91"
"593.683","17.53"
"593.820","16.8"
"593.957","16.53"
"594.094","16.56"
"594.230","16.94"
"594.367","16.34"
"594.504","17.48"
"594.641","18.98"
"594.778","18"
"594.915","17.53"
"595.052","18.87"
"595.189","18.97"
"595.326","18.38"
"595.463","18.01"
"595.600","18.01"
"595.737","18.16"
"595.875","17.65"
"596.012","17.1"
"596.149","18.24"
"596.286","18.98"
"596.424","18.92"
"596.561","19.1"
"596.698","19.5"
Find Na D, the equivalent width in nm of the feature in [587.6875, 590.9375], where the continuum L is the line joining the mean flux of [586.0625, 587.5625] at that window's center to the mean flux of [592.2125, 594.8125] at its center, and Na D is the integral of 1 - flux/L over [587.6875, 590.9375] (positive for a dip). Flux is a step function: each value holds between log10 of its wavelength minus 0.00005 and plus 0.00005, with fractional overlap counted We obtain 0.496 nm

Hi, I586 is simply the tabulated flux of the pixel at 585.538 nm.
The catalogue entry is 18.32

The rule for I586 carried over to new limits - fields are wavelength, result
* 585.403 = 18.13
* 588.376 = 14.58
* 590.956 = 16.8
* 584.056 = 17.99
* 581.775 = 18.32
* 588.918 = 13.24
